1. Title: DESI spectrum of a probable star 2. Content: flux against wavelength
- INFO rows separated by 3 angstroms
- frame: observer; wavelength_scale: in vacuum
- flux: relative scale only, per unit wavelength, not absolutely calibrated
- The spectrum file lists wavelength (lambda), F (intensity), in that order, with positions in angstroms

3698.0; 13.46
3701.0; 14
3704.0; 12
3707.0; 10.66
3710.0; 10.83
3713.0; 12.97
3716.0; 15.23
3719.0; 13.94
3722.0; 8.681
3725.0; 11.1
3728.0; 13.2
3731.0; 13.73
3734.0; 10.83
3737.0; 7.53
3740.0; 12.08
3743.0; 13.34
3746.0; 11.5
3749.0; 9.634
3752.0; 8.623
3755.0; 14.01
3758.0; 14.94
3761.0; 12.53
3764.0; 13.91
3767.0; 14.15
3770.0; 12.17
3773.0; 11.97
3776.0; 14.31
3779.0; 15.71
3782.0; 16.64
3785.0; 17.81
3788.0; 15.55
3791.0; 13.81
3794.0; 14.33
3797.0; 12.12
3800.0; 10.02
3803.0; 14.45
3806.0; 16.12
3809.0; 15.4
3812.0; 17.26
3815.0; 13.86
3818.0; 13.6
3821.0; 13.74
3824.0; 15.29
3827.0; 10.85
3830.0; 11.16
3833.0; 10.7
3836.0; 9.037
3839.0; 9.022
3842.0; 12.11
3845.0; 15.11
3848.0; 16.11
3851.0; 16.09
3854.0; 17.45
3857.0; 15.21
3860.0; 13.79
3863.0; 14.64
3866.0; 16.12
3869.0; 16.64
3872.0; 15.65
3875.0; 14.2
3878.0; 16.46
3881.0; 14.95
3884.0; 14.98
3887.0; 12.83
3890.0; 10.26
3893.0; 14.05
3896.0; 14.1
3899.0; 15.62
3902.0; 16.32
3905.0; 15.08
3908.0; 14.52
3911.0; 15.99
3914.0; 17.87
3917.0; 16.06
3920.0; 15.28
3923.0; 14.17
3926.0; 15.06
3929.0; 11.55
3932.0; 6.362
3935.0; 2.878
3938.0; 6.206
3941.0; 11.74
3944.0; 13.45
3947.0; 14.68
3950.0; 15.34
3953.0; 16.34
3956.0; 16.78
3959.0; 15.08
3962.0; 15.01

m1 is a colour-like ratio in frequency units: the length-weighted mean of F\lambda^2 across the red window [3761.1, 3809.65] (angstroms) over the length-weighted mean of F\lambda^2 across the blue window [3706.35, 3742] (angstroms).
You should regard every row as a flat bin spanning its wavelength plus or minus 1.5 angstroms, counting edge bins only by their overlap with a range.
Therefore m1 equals 1.2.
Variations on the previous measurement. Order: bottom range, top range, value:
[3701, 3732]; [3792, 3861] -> 1.17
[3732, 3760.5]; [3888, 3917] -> 1.41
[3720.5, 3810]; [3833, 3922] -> 1.19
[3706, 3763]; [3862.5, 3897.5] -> 1.32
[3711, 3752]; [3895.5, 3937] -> 1.27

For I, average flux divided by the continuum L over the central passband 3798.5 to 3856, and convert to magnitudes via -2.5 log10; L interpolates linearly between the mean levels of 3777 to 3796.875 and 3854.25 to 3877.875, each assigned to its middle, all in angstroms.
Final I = 0.14 mag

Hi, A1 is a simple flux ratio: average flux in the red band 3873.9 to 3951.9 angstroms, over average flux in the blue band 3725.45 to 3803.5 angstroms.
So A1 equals 1.0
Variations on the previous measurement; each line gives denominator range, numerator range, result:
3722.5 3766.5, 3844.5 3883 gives 1.31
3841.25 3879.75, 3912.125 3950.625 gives 0.80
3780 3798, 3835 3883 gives 0.96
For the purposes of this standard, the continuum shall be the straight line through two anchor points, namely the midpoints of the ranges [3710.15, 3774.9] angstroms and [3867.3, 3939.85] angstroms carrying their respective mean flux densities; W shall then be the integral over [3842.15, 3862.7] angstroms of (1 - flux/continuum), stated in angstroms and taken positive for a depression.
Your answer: -3.4 angstroms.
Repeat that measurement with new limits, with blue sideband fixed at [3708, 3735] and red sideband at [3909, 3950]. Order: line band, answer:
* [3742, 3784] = -2.8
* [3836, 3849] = -0.1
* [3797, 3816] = -3.0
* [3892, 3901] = -1.6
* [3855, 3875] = -4.6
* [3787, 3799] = -1.3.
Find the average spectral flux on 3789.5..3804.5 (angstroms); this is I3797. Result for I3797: 12.9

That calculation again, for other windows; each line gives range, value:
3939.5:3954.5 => 14.3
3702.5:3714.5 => 11.6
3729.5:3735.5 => 12.3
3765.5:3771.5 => 13.2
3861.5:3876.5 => 15.4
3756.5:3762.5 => 13.7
